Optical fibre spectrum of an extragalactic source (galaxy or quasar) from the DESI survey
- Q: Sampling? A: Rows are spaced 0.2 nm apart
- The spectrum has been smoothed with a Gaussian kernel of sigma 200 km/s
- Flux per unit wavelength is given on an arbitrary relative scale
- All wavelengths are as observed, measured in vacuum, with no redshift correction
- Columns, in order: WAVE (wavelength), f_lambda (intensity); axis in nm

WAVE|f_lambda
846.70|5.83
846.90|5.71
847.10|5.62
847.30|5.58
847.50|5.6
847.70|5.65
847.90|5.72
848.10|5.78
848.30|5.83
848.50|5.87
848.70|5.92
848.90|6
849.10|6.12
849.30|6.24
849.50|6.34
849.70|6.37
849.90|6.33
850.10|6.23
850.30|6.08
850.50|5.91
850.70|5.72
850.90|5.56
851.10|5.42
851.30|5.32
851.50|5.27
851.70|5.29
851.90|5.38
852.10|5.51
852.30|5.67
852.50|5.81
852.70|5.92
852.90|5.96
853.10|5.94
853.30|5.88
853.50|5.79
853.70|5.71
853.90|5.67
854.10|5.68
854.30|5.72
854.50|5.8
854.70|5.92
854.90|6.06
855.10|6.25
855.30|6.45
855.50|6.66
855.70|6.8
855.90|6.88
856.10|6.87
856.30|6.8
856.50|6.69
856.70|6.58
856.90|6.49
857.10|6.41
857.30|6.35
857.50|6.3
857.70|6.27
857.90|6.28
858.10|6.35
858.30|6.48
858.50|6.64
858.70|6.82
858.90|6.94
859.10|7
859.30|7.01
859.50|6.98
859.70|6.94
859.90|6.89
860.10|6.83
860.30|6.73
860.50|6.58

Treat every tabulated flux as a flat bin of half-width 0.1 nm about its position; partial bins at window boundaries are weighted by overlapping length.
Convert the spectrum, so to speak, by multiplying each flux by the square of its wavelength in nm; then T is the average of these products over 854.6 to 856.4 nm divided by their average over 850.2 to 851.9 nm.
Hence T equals 1.2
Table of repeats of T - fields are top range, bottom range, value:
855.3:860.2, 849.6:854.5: 1.17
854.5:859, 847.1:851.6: 1.13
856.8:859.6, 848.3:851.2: 1.12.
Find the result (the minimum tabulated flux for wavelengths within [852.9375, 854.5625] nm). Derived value 5.67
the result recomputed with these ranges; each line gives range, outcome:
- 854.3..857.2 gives 5.8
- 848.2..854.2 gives 5.27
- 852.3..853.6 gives 5.79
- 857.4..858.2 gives 6.27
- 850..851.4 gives 5.32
